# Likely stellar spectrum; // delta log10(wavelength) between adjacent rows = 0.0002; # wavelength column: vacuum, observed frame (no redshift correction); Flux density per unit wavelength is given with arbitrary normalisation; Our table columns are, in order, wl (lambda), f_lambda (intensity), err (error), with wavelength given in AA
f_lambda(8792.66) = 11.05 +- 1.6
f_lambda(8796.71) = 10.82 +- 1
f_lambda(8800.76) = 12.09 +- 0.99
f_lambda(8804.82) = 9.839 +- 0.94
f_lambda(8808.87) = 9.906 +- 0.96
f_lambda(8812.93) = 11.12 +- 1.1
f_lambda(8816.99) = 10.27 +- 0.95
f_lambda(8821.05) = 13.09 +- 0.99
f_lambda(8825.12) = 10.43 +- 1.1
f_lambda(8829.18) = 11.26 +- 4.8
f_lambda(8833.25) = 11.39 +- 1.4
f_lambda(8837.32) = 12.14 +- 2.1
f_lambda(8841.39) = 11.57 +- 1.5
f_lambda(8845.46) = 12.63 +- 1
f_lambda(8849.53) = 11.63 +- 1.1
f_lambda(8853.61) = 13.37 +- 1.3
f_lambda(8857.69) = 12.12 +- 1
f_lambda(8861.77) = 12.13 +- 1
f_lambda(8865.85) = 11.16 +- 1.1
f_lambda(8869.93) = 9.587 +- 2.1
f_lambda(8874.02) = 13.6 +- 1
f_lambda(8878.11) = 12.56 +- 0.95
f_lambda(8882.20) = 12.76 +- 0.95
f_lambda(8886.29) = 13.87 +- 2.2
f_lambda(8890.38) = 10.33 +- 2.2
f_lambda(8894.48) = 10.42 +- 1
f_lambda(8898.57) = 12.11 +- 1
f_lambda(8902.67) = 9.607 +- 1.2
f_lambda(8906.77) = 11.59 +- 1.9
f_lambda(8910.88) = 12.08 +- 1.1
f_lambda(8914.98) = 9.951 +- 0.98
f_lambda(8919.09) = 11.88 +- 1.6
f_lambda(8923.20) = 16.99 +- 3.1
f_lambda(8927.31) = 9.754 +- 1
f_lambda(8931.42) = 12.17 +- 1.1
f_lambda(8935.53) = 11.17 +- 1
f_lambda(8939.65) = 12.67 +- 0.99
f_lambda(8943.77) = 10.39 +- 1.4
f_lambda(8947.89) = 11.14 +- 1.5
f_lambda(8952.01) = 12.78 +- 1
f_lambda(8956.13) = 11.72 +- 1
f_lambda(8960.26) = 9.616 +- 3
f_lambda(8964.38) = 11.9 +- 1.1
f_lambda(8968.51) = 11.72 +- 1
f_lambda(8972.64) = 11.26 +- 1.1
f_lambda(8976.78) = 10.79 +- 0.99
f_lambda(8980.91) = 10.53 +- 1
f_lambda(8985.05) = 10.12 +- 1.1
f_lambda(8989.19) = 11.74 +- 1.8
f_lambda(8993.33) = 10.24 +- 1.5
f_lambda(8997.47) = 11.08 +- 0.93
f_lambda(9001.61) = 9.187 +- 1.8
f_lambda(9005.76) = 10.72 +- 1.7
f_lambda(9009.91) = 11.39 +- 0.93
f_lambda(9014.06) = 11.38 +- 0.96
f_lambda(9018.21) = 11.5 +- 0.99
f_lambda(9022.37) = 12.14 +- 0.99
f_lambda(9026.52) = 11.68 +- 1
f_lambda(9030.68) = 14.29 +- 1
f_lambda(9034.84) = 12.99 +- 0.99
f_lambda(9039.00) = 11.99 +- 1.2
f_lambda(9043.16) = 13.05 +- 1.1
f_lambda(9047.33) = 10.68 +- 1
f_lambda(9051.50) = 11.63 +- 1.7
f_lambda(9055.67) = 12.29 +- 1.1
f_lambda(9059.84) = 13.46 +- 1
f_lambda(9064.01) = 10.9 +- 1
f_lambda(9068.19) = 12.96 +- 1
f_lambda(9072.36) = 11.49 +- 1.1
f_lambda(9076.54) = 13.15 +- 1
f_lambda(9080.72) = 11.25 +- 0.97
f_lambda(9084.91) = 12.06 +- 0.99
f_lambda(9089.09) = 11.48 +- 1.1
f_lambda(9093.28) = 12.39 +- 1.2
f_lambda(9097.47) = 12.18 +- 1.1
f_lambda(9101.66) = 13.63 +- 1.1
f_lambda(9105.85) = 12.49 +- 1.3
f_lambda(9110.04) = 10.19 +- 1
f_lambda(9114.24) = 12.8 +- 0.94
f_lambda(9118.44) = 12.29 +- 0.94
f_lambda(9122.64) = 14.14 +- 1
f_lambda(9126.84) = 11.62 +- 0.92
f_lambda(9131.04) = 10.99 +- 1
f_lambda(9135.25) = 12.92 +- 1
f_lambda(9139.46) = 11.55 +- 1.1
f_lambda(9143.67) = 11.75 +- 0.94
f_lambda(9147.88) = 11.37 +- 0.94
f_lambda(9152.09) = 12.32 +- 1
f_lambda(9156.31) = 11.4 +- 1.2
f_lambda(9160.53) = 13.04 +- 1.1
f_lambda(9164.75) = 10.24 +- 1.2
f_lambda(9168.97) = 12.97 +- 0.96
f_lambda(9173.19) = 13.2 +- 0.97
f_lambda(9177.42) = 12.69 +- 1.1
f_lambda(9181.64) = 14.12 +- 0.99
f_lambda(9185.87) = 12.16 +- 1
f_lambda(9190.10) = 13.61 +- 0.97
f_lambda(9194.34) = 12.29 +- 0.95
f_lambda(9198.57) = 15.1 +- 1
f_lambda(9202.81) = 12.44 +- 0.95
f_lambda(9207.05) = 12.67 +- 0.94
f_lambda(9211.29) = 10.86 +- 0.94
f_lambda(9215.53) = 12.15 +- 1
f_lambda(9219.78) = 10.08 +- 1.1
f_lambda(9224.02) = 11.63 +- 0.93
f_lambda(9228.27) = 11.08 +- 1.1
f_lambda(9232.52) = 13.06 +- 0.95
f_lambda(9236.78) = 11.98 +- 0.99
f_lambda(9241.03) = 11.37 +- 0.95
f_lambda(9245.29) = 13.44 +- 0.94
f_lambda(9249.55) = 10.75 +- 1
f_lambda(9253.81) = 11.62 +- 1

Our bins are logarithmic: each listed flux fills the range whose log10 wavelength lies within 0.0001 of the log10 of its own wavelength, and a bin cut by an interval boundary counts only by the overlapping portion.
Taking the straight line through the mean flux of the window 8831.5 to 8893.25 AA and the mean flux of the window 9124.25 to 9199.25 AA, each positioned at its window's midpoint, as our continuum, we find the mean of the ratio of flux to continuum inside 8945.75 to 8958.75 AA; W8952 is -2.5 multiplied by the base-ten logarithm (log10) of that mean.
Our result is 0.03 mag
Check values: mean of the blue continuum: 12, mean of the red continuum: 12.4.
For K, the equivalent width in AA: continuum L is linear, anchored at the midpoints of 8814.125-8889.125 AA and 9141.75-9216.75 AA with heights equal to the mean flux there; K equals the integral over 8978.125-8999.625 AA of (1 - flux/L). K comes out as 2.5 AA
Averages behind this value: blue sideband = 12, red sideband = 12.5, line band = 10.7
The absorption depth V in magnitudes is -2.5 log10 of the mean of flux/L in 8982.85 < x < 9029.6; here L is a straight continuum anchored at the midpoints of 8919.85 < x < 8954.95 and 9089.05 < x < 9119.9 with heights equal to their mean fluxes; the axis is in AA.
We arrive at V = 0.10 mag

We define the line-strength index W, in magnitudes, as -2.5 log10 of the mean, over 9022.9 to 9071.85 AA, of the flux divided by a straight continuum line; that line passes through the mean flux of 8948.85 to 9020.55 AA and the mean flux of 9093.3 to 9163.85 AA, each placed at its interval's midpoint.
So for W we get -0.07 mag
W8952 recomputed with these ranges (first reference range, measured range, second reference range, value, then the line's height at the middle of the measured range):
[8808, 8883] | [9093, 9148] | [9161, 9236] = 0.00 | 12.2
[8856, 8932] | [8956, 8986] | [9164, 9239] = 0.10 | 12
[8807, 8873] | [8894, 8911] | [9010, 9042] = 0.06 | 11.8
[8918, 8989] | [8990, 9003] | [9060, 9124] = 0.14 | 11.8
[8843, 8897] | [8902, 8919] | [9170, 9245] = 0.10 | 12.1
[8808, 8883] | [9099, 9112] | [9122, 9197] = 0.01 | 12.2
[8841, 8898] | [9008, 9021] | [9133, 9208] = 0.07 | 12.3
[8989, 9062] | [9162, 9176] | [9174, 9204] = 0.07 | 13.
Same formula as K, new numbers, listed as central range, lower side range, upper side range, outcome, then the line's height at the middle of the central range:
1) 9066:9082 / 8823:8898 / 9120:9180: -0.2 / 12.1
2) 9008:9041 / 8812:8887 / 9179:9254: -0.3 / 12.1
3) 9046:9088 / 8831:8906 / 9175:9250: 0.4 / 12.1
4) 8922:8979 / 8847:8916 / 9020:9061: 1.8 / 12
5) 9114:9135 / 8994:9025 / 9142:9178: -1.0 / 11.8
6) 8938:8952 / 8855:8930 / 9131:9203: 0.5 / 12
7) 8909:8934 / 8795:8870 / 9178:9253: -1.0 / 11.6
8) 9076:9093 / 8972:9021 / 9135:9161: -0.7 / 11.5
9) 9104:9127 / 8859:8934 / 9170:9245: -0.1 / 12.2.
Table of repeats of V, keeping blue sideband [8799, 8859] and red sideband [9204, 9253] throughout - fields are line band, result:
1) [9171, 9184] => -0.14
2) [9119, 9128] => -0.11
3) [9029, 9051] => -0.08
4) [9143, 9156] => -0.01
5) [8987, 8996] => 0.06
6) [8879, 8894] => -0.05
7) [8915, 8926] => -0.15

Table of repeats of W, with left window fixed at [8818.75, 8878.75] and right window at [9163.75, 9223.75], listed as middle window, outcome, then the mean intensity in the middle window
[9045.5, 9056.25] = 0.07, 11.4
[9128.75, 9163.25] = 0.05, 11.9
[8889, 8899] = 0.11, 10.8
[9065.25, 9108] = 0.00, 12.3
